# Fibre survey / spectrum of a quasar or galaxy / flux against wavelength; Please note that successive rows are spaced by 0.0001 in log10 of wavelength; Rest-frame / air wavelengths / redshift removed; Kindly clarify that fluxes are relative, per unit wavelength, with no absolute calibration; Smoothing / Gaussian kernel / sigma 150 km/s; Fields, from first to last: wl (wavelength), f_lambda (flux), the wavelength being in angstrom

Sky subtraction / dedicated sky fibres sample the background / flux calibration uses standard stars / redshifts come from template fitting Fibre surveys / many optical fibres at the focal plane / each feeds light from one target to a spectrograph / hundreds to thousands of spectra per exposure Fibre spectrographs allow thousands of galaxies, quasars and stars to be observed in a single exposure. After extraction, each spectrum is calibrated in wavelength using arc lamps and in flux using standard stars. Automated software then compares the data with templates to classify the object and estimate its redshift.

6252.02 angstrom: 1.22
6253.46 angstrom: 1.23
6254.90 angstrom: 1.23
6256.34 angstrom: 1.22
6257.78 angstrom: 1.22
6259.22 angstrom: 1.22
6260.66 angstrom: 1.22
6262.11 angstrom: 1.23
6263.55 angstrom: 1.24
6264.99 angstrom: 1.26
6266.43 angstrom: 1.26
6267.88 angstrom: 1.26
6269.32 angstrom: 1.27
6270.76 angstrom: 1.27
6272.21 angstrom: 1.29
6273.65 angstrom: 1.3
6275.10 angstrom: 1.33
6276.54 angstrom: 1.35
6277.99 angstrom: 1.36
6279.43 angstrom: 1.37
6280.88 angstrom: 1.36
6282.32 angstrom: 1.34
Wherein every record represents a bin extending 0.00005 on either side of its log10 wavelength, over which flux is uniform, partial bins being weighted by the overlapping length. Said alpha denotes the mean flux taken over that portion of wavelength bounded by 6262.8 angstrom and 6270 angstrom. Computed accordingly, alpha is 1.26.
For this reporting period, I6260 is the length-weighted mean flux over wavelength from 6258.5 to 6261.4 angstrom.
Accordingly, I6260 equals 1.22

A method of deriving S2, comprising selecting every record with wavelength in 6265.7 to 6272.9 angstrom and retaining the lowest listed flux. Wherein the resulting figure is 1.26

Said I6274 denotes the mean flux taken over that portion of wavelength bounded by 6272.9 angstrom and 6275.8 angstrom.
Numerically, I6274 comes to 1.31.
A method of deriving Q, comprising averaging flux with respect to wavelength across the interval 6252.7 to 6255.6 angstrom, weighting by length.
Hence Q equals 1.23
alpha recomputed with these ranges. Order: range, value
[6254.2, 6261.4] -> 1.22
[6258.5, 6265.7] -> 1.23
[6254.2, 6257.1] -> 1.23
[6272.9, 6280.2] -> 1.34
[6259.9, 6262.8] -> 1.22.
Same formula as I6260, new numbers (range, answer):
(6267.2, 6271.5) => 1.27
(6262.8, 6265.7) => 1.25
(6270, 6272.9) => 1.28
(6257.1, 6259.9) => 1.22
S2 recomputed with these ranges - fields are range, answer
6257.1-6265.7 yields 1.22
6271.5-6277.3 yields 1.29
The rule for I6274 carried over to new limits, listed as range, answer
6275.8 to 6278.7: 1.35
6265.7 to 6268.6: 1.26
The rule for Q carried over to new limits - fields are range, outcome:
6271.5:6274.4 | 1.29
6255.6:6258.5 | 1.22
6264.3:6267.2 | 1.26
